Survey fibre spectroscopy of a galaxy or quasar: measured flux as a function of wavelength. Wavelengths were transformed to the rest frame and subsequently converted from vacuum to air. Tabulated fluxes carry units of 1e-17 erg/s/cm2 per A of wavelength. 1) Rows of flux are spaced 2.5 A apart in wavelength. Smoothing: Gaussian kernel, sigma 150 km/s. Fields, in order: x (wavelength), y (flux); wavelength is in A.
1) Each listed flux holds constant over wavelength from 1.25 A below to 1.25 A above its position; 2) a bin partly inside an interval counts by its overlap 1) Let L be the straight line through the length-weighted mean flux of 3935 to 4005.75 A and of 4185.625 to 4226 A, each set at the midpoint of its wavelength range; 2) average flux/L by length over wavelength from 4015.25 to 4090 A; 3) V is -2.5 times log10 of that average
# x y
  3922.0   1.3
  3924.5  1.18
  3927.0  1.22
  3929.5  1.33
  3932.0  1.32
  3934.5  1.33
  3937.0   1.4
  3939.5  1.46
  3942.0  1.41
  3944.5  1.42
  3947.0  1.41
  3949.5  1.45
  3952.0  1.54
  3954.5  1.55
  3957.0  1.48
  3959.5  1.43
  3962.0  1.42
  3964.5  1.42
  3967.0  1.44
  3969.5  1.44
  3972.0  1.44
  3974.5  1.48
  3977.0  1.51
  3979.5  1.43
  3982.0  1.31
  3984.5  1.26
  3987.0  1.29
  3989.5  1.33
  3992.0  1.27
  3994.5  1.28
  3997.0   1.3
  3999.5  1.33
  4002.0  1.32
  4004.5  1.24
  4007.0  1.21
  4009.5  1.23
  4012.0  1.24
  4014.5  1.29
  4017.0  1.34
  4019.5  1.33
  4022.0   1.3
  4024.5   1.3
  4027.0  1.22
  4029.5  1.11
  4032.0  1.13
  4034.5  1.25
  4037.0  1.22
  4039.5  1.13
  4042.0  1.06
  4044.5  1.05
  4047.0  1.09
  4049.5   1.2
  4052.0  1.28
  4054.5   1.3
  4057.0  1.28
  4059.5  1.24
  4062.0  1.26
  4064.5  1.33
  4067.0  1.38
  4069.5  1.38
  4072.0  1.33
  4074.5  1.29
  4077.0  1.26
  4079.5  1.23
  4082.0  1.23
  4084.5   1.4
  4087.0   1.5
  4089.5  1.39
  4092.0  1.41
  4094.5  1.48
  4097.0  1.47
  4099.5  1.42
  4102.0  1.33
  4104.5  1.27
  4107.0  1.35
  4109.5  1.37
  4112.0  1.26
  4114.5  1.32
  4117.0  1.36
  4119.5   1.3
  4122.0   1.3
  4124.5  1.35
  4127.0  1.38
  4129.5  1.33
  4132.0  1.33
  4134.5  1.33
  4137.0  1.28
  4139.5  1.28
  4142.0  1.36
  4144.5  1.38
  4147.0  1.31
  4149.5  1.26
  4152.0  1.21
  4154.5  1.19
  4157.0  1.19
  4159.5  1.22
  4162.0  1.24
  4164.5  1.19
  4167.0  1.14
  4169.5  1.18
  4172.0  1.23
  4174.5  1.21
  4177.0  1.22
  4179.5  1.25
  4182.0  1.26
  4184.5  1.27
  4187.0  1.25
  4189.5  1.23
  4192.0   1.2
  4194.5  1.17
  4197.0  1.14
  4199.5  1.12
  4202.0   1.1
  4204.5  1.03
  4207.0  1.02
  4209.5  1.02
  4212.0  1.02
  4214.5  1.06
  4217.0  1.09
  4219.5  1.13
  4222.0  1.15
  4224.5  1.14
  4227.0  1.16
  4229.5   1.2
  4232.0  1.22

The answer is 0.03 mag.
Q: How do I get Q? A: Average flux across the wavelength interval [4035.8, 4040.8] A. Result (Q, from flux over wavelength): 1.17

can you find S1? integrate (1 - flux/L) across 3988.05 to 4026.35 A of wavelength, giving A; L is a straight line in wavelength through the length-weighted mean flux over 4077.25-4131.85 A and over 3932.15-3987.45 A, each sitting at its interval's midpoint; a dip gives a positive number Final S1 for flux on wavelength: 3.1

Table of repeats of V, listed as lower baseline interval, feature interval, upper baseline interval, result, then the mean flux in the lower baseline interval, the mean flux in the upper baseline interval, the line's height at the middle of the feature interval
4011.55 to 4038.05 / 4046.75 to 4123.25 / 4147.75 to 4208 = -0.086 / 1.25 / 1.19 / 1.23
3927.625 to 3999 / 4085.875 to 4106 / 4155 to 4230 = -0.120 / 1.4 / 1.16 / 1.26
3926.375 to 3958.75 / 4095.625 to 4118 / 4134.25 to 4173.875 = -0.055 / 1.41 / 1.25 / 1.28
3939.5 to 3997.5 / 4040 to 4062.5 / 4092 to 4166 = 0.143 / 1.41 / 1.31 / 1.36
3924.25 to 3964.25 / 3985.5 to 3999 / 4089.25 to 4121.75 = 0.077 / 1.4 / 1.36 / 1.39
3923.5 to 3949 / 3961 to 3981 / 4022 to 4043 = -0.122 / 1.35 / 1.19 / 1.29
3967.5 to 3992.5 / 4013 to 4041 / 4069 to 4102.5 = 0.115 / 1.38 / 1.37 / 1.37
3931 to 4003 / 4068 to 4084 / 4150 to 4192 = 0.006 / 1.4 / 1.22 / 1.3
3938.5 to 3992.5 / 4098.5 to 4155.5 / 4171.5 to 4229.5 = -0.069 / 1.42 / 1.15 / 1.23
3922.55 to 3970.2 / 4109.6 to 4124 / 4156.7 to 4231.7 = -0.067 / 1.4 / 1.16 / 1.24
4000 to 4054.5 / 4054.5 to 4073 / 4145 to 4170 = -0.080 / 1.22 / 1.22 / 1.22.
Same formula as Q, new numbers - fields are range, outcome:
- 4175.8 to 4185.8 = 1.25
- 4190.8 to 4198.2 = 1.17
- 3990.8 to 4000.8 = 1.3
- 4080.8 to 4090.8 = 1.38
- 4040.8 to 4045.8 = 1.06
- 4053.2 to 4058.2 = 1.29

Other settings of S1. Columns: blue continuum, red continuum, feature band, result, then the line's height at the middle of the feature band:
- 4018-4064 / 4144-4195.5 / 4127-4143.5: -1.4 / 1.22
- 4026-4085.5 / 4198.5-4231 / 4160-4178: -1.0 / 1.14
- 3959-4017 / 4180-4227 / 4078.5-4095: -1.7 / 1.25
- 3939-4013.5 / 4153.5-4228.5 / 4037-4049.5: 1.9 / 1.31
